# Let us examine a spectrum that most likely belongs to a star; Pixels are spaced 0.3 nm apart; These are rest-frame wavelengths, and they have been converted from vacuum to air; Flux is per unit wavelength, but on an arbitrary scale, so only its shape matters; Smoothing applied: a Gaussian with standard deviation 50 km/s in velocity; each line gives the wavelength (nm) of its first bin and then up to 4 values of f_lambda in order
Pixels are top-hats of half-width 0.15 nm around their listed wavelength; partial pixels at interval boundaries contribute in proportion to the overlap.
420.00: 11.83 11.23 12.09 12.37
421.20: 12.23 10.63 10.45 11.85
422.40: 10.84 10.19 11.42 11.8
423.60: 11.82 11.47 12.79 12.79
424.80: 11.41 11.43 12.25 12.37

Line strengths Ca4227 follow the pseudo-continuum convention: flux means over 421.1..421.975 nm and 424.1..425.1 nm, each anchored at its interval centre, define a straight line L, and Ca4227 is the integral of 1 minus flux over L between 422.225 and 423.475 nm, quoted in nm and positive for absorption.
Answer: 0.05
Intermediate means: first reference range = 11.1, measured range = 11.1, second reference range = 12.2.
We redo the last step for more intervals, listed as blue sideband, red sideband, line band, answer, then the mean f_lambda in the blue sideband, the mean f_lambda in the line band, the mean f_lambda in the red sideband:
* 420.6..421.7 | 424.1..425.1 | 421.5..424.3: 0.15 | 11.7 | 11.3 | 12.2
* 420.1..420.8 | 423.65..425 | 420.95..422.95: 0.12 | 11.7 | 11.1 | 12.1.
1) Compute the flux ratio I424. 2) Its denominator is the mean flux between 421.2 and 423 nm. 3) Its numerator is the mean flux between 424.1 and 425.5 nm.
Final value 1.10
